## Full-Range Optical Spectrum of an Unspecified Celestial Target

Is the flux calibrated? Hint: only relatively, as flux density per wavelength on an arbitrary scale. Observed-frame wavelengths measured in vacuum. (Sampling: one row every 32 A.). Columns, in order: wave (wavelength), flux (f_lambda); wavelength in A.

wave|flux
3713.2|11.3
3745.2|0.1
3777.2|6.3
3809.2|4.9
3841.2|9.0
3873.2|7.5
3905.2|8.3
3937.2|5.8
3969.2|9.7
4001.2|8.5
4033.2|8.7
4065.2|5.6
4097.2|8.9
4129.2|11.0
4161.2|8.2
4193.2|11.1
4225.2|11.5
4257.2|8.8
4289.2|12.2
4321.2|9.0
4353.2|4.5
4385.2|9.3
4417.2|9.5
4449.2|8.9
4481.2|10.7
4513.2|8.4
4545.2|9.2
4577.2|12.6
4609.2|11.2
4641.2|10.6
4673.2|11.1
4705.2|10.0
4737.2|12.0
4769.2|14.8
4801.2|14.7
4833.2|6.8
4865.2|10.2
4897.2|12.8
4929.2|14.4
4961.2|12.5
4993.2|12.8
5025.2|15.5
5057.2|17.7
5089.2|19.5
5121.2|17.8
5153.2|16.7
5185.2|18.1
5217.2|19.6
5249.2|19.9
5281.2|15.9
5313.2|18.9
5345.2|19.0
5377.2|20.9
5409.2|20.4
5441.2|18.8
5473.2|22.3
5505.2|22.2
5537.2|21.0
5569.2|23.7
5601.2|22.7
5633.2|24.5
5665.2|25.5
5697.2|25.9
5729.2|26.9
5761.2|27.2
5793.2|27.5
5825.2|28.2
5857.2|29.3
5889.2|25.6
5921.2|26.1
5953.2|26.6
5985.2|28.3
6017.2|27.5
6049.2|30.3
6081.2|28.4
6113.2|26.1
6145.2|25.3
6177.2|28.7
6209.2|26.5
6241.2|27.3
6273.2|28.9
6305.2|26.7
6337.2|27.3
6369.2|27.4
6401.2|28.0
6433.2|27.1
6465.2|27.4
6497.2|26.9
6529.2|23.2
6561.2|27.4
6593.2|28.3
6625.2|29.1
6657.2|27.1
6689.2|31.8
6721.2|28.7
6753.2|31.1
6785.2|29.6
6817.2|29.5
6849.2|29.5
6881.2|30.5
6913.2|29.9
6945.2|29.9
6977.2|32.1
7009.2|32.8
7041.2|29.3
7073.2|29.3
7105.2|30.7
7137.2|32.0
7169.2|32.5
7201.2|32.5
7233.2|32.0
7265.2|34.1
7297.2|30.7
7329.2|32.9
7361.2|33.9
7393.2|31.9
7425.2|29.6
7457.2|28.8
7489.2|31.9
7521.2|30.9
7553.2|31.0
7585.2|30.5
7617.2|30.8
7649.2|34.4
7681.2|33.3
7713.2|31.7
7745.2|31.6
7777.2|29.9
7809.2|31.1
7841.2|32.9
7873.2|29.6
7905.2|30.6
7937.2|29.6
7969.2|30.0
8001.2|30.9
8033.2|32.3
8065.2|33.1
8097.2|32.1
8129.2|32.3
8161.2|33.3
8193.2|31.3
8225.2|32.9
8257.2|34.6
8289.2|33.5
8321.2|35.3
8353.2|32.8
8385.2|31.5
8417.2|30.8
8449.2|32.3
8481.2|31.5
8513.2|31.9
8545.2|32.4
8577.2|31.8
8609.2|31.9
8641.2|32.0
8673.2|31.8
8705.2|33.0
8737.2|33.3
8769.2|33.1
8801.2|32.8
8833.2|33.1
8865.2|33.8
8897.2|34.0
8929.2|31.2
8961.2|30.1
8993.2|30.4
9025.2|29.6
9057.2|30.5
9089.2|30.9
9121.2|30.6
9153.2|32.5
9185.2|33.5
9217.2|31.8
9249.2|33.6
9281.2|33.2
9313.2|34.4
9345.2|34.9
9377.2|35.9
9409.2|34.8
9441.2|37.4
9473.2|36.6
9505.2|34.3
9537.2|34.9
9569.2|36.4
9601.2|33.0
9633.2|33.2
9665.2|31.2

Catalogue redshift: 0.26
